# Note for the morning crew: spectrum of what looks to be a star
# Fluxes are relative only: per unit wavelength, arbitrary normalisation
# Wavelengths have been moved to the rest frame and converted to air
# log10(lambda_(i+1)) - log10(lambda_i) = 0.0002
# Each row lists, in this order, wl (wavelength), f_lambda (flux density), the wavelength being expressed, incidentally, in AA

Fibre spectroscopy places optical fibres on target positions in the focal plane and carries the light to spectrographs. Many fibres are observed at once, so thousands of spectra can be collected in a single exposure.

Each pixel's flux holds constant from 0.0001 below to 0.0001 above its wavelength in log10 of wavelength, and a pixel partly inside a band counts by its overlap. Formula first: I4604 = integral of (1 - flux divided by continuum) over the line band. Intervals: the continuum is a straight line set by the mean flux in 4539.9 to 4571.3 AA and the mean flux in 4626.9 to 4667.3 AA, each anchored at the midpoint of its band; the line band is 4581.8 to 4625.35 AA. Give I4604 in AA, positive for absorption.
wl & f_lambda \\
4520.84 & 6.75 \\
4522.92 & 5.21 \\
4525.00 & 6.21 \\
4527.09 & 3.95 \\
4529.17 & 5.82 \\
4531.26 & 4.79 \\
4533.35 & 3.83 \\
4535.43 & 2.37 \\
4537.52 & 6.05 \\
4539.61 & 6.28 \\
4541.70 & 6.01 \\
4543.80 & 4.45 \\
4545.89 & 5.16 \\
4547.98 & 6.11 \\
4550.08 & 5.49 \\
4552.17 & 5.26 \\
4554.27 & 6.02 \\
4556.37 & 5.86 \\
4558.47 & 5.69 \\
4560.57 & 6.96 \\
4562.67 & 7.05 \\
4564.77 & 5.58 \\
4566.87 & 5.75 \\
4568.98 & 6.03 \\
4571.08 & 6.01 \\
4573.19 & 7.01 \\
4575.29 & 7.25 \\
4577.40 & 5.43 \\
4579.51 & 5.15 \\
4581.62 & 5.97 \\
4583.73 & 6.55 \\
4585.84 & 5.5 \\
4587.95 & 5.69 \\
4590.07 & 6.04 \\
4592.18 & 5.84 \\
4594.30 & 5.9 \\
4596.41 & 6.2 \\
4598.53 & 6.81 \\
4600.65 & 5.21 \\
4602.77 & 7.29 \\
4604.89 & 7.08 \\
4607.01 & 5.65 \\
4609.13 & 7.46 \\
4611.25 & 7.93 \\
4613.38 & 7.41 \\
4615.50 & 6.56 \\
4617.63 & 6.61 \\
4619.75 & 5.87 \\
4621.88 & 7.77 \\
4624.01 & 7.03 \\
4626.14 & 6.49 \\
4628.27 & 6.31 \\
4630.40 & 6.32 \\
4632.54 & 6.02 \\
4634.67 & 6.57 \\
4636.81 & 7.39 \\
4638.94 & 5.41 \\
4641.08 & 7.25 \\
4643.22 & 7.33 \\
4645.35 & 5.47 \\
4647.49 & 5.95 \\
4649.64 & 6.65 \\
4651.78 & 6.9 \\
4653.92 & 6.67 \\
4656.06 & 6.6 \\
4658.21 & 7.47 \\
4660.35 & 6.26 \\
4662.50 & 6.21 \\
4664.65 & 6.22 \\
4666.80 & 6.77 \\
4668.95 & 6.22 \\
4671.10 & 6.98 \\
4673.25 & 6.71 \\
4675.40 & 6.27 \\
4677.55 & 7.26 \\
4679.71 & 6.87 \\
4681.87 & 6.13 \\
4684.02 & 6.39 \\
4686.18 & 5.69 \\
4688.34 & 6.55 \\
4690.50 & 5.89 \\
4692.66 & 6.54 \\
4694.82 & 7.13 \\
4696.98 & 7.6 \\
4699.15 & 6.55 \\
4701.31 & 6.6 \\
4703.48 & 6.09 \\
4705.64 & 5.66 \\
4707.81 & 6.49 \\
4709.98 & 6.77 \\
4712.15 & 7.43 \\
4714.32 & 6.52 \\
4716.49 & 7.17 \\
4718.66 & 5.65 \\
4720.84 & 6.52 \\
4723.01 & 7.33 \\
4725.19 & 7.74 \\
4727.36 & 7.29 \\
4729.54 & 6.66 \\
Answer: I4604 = -2.2 AA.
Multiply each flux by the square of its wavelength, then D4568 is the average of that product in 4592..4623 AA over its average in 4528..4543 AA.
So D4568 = 1.37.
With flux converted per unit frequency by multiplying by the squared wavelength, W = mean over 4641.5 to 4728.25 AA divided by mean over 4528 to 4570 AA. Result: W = 1.27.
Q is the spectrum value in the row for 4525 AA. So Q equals 6.21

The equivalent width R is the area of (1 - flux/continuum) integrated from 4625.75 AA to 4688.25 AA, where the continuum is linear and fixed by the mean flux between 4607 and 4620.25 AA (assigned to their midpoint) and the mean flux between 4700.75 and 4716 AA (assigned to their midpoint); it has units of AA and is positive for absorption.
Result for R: 2.1 AA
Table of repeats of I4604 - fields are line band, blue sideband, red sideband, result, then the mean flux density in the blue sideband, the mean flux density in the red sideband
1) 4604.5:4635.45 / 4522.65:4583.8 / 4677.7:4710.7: -3.6 AA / 5.64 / 6.48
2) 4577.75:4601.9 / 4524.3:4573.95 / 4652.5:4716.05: -0.1 AA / 5.56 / 6.58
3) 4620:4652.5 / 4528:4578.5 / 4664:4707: -2.0 AA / 5.67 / 6.51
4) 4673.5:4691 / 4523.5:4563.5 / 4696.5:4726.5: 0.2 AA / 5.43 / 6.71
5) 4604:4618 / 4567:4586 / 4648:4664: -1.4 AA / 6.11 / 6.64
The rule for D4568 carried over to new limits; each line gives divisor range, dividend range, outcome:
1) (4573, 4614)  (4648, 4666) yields 1.07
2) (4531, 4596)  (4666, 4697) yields 1.21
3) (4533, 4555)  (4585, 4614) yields 1.26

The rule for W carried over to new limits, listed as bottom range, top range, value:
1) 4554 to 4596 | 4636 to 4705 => 1.13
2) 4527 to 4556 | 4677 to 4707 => 1.34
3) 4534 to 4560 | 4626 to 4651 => 1.24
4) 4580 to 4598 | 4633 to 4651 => 1.11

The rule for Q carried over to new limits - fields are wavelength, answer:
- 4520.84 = 6.75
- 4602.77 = 7.29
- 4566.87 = 5.75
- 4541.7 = 6.01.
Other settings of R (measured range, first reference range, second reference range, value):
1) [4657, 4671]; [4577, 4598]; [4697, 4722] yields -0.6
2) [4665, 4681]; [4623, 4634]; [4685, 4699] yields -0.4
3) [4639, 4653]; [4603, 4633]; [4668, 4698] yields 0.4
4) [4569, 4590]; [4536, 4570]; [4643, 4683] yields -0.2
